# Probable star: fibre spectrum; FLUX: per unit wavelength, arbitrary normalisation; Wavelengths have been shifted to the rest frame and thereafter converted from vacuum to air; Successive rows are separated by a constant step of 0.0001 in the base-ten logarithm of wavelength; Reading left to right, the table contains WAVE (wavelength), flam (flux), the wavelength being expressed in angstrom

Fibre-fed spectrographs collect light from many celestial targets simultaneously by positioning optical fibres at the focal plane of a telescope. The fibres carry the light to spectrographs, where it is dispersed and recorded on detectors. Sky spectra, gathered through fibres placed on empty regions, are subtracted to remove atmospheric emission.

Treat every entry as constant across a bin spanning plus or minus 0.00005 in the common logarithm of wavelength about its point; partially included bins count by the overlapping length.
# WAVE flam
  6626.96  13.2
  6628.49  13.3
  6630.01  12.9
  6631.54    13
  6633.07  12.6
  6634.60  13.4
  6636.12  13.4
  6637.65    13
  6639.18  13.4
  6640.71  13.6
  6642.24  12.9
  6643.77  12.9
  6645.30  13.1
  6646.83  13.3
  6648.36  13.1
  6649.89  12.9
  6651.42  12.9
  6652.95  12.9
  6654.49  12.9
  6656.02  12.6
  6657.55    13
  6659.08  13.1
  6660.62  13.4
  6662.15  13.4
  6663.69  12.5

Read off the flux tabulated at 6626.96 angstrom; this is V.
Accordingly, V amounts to 13.2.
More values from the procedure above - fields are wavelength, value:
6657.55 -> 13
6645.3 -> 13.1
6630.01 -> 12.9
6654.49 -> 12.9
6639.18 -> 13.4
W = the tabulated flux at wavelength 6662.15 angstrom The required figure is 13.4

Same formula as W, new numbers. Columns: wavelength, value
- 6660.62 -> 13.4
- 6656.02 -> 12.6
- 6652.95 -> 12.9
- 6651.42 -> 12.9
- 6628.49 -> 13.3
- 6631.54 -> 13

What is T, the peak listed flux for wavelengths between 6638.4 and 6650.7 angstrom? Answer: 13.6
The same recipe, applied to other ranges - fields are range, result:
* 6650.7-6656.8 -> 12.9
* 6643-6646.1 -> 13.1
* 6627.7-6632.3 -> 13.3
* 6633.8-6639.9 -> 13.4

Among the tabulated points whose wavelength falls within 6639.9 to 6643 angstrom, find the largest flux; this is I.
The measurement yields 13.6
